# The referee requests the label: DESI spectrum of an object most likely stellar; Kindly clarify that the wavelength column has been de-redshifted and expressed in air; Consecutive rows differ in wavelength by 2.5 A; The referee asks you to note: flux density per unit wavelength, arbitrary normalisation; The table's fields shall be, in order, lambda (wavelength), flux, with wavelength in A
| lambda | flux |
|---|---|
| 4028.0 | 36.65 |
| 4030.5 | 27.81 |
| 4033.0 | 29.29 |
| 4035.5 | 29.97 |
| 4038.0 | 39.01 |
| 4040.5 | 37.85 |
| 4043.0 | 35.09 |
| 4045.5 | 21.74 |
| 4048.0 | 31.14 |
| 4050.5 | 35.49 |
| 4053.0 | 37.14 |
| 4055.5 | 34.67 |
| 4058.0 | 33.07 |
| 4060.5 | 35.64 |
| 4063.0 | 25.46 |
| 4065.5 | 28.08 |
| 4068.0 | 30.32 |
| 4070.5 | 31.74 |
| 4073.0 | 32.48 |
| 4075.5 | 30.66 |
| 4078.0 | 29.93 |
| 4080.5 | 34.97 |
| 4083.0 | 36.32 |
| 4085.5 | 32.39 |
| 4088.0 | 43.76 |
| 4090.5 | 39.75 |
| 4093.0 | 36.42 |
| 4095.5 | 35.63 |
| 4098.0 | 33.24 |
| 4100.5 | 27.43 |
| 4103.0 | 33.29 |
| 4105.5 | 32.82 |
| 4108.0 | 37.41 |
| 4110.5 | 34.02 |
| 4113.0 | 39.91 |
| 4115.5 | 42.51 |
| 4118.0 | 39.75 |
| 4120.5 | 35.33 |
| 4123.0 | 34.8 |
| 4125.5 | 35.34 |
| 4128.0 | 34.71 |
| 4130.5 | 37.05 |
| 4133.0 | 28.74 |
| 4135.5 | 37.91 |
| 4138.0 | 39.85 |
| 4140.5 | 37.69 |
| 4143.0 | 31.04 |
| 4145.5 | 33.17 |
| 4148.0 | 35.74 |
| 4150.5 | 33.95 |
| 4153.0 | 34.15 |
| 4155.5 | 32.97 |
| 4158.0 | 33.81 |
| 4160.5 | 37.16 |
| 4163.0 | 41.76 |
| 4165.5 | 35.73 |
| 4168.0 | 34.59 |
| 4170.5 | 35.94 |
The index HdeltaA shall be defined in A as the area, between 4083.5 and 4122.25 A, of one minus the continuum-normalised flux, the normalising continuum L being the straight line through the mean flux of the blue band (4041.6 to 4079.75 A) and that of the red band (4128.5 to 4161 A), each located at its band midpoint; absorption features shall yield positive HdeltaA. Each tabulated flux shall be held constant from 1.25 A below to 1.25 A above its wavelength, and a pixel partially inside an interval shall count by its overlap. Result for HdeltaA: -3.5 A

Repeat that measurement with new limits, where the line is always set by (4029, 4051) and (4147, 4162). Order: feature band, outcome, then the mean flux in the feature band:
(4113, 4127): -1.59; 37.7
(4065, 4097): -1.22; 34.2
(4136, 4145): -0.45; 36.1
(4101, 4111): -0.11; 33.9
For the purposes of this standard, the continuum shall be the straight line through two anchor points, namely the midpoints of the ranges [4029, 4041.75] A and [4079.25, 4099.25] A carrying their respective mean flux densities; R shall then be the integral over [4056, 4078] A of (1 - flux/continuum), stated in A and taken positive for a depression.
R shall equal 2.5 A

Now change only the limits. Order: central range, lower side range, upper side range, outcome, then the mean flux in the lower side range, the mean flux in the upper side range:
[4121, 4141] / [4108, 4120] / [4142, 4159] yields 0.3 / 38.6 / 33.6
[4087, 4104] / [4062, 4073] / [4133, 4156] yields -2.3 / 29.4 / 34.9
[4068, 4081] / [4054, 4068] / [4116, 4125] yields 0.4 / 31.4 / 37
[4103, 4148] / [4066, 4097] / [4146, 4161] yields -2.0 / 34.4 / 34.4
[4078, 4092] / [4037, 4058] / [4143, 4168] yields -1.0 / 33.9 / 35.1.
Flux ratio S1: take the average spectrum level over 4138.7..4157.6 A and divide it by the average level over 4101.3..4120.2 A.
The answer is 0.9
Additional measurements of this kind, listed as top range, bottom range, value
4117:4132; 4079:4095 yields 0.97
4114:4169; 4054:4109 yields 1.07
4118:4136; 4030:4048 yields 1.11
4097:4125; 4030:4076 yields 1.11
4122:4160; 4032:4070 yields 1.08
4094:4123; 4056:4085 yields 1.12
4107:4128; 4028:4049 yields 1.17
